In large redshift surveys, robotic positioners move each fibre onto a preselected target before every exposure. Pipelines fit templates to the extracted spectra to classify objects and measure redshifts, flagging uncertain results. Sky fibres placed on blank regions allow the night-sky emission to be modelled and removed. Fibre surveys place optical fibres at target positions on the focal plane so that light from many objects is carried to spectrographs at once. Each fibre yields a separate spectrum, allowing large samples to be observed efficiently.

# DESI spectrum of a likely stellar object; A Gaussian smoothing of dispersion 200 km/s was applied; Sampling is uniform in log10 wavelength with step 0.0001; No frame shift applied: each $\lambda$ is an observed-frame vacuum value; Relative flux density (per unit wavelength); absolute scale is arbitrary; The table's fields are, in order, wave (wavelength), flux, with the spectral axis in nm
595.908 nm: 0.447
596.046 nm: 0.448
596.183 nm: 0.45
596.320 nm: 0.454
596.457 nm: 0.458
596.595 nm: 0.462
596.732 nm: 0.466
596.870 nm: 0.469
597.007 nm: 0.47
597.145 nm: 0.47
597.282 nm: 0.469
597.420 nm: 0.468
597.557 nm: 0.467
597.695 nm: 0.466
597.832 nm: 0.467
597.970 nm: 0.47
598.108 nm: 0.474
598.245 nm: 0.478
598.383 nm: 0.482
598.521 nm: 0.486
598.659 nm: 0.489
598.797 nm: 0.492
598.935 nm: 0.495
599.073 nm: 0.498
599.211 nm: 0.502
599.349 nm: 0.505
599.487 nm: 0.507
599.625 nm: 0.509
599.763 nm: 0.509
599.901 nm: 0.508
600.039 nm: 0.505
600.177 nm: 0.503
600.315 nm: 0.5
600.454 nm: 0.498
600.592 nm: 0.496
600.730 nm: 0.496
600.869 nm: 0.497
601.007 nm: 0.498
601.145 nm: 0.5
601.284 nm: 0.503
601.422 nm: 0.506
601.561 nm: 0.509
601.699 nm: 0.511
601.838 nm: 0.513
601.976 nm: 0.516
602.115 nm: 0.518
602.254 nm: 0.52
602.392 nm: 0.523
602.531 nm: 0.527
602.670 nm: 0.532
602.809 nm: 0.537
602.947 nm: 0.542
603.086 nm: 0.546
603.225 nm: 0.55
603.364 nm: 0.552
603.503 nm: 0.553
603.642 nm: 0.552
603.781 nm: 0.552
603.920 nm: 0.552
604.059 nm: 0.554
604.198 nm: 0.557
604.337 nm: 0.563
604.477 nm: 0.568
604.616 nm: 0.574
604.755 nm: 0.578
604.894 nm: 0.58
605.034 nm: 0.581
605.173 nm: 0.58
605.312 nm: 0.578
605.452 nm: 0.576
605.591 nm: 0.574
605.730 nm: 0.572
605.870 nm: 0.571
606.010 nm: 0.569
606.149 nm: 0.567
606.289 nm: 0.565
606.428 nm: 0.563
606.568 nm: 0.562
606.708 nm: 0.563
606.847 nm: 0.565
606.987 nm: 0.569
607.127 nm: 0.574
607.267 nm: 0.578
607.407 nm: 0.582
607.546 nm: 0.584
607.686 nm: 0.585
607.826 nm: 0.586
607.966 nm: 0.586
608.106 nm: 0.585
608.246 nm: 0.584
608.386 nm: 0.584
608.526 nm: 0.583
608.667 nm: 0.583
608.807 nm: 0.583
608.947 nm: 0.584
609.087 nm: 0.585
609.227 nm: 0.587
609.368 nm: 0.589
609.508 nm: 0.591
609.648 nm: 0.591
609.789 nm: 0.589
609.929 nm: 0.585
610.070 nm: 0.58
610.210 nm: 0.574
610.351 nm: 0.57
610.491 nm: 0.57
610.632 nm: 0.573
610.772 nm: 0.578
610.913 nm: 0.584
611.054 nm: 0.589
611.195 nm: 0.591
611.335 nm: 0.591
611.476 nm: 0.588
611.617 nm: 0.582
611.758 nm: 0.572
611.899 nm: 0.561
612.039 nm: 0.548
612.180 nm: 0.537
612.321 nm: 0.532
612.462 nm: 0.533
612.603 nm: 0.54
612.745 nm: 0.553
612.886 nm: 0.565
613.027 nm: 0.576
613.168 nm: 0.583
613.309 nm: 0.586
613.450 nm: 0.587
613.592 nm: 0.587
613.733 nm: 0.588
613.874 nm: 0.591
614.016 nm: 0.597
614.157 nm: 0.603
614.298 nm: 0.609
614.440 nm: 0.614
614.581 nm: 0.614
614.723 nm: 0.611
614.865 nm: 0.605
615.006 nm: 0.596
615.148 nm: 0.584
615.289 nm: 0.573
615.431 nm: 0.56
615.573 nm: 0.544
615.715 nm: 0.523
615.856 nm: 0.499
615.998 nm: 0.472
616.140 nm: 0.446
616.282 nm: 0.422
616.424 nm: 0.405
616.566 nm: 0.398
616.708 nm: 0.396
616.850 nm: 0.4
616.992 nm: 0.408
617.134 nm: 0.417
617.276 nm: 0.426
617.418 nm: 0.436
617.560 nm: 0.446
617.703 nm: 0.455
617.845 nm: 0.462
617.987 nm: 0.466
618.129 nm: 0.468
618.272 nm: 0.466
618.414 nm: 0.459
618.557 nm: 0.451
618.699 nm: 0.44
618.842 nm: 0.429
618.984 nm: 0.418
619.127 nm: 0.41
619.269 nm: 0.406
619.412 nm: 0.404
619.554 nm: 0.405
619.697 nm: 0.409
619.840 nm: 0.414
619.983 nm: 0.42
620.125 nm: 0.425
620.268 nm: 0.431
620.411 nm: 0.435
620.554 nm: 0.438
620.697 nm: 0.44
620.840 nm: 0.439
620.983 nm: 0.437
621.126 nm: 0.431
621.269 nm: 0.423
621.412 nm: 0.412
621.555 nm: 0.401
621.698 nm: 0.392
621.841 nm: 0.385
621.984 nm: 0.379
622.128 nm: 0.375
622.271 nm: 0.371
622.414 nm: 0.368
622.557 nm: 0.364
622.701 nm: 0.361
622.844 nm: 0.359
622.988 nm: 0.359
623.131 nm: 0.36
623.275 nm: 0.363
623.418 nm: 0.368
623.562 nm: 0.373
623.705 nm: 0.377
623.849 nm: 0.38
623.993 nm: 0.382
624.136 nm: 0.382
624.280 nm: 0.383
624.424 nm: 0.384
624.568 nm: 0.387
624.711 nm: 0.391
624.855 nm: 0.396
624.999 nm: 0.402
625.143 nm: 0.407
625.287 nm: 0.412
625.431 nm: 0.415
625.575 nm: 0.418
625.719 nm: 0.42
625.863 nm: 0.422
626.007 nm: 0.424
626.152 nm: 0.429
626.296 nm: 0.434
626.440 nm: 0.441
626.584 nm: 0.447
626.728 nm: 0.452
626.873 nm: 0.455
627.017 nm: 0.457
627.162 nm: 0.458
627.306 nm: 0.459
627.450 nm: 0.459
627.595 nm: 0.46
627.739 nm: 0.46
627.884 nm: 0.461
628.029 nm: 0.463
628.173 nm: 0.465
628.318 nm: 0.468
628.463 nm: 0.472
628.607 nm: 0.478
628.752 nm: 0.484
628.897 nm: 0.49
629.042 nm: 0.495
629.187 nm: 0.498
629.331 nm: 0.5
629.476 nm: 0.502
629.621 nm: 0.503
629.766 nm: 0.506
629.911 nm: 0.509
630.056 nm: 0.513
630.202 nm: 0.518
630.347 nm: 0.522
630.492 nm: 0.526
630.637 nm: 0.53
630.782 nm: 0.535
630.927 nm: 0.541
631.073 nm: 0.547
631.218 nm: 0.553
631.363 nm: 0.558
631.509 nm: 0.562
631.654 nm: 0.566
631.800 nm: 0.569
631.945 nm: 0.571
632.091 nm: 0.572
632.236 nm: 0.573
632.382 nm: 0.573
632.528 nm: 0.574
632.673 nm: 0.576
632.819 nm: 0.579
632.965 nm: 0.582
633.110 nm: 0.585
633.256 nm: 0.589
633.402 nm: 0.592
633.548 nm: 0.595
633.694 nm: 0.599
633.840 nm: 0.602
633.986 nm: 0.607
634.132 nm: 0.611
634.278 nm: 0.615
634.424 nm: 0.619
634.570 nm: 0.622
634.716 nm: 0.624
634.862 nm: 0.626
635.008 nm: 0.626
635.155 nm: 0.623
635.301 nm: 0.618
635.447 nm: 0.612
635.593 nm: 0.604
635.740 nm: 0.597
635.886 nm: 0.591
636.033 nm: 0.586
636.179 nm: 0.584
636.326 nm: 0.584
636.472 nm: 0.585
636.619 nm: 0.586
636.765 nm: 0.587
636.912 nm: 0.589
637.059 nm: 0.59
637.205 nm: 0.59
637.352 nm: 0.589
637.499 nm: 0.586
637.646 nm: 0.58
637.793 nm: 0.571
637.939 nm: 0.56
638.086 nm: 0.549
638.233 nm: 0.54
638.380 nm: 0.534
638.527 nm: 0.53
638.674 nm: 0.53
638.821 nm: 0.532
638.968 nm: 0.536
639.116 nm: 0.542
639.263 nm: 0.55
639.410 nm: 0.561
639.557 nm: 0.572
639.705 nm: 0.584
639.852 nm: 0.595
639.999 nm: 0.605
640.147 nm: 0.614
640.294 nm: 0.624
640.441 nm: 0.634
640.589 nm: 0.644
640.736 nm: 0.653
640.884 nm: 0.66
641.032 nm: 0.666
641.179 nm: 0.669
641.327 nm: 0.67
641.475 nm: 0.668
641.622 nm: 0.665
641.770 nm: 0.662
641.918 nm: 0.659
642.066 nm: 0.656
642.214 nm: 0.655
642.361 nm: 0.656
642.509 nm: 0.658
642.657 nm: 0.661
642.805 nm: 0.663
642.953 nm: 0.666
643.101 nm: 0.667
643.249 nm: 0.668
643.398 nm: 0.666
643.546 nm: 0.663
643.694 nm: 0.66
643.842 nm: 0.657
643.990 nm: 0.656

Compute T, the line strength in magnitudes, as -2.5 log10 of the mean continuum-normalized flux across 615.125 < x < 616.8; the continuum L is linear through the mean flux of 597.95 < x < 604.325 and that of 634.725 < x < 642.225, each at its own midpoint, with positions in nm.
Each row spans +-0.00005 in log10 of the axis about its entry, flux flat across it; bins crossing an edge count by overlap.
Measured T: 0.142 mag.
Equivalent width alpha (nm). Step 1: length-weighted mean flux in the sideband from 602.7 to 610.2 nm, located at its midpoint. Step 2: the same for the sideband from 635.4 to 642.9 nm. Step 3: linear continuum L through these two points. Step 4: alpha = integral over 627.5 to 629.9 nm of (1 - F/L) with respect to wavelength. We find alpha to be 0.45 nm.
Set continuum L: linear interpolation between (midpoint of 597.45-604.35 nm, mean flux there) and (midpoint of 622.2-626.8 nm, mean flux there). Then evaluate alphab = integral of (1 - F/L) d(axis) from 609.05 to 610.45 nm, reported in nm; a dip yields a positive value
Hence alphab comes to -0.35 nm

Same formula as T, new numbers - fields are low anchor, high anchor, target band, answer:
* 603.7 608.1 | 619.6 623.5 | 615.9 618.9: 0.02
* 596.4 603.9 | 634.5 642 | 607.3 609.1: -0.12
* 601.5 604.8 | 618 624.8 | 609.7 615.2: -0.23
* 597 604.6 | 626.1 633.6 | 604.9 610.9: -0.13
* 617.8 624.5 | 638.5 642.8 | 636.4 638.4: 0.02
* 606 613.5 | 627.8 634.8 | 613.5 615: -0.06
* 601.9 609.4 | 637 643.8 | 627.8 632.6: 0.15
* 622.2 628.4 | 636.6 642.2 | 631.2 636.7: -0.13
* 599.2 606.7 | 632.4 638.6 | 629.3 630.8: 0.13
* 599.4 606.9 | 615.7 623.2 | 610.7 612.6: -0.19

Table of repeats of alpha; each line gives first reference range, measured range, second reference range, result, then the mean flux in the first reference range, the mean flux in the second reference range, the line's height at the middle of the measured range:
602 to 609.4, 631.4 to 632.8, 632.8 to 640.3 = 0.030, 0.566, 0.586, 0.583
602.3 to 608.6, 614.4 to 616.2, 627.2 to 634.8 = -0.004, 0.566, 0.539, 0.555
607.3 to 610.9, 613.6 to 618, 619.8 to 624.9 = -0.189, 0.583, 0.394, 0.487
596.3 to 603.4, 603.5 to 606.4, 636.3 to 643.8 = -0.313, 0.498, 0.612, 0.512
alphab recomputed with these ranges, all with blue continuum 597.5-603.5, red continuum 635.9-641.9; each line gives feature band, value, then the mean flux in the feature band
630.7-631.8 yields 0.046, 0.553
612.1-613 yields -0.020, 0.545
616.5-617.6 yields 0.260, 0.415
